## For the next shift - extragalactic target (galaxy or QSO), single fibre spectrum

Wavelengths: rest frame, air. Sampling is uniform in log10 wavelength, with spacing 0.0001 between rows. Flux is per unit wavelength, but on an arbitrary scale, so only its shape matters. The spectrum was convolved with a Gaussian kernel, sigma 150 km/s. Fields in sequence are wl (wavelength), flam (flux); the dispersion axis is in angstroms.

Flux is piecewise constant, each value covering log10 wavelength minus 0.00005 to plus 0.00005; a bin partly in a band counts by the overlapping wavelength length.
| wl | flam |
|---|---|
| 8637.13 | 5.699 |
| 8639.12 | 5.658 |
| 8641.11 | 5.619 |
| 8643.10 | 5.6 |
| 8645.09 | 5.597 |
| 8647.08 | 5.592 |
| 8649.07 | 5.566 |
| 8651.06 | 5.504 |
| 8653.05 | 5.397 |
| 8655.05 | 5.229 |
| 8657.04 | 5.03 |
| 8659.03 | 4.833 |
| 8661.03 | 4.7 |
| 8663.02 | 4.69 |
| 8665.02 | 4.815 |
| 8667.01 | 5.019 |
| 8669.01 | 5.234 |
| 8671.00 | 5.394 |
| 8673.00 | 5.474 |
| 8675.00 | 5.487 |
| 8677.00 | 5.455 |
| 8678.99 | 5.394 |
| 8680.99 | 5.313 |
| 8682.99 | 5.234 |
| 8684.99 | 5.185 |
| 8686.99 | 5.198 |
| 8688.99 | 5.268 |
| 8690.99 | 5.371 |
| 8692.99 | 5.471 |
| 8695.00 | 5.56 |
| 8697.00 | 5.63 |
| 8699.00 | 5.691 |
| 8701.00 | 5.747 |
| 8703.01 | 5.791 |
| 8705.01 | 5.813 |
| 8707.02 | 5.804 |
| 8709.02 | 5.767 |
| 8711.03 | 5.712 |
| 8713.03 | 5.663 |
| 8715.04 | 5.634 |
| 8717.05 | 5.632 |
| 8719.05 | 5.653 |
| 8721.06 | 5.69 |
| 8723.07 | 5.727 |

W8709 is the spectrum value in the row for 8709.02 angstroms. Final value 5.767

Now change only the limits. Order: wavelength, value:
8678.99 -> 5.394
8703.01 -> 5.791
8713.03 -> 5.663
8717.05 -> 5.632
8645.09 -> 5.597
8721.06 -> 5.69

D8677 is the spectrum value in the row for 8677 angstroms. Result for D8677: 5.455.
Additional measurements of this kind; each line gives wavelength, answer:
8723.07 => 5.727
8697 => 5.63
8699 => 5.691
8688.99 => 5.268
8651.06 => 5.504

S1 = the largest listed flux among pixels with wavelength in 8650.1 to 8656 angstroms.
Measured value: 5.504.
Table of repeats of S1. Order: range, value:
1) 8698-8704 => 5.791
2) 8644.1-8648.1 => 5.597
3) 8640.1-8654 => 5.619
